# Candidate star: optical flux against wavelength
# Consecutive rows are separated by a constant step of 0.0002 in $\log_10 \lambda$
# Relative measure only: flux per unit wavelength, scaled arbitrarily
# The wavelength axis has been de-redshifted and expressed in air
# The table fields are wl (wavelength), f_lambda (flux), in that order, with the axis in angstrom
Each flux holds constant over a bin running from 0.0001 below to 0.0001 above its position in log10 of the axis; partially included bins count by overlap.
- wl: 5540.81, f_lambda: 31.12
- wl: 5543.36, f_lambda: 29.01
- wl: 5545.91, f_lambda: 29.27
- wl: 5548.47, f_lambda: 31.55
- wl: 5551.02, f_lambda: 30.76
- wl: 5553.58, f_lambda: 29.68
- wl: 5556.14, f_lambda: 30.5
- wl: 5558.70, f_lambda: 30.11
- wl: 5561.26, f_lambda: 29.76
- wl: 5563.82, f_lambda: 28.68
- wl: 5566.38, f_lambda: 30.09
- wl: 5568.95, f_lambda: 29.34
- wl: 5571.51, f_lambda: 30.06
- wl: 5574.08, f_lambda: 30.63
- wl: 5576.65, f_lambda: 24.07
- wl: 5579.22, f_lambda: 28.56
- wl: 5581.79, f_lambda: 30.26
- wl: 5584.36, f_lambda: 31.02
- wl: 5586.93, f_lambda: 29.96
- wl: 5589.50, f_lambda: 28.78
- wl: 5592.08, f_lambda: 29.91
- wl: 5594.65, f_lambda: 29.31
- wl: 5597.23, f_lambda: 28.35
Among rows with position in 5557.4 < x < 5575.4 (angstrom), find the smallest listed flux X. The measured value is 28.68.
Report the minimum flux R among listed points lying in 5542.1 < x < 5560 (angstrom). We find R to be 29.01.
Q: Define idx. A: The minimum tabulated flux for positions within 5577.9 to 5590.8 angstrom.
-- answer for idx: 28.56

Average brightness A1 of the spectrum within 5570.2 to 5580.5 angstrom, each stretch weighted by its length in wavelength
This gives 28.3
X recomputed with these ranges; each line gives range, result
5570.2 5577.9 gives 24.07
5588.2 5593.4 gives 28.78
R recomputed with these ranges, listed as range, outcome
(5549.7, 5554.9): 29.68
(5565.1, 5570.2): 29.34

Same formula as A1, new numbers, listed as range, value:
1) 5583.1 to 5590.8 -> 29.9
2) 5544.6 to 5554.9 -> 30.3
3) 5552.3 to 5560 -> 30.1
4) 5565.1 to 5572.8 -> 29.8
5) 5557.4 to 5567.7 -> 29.7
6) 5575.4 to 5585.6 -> 28.5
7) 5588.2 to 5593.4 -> 29.4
